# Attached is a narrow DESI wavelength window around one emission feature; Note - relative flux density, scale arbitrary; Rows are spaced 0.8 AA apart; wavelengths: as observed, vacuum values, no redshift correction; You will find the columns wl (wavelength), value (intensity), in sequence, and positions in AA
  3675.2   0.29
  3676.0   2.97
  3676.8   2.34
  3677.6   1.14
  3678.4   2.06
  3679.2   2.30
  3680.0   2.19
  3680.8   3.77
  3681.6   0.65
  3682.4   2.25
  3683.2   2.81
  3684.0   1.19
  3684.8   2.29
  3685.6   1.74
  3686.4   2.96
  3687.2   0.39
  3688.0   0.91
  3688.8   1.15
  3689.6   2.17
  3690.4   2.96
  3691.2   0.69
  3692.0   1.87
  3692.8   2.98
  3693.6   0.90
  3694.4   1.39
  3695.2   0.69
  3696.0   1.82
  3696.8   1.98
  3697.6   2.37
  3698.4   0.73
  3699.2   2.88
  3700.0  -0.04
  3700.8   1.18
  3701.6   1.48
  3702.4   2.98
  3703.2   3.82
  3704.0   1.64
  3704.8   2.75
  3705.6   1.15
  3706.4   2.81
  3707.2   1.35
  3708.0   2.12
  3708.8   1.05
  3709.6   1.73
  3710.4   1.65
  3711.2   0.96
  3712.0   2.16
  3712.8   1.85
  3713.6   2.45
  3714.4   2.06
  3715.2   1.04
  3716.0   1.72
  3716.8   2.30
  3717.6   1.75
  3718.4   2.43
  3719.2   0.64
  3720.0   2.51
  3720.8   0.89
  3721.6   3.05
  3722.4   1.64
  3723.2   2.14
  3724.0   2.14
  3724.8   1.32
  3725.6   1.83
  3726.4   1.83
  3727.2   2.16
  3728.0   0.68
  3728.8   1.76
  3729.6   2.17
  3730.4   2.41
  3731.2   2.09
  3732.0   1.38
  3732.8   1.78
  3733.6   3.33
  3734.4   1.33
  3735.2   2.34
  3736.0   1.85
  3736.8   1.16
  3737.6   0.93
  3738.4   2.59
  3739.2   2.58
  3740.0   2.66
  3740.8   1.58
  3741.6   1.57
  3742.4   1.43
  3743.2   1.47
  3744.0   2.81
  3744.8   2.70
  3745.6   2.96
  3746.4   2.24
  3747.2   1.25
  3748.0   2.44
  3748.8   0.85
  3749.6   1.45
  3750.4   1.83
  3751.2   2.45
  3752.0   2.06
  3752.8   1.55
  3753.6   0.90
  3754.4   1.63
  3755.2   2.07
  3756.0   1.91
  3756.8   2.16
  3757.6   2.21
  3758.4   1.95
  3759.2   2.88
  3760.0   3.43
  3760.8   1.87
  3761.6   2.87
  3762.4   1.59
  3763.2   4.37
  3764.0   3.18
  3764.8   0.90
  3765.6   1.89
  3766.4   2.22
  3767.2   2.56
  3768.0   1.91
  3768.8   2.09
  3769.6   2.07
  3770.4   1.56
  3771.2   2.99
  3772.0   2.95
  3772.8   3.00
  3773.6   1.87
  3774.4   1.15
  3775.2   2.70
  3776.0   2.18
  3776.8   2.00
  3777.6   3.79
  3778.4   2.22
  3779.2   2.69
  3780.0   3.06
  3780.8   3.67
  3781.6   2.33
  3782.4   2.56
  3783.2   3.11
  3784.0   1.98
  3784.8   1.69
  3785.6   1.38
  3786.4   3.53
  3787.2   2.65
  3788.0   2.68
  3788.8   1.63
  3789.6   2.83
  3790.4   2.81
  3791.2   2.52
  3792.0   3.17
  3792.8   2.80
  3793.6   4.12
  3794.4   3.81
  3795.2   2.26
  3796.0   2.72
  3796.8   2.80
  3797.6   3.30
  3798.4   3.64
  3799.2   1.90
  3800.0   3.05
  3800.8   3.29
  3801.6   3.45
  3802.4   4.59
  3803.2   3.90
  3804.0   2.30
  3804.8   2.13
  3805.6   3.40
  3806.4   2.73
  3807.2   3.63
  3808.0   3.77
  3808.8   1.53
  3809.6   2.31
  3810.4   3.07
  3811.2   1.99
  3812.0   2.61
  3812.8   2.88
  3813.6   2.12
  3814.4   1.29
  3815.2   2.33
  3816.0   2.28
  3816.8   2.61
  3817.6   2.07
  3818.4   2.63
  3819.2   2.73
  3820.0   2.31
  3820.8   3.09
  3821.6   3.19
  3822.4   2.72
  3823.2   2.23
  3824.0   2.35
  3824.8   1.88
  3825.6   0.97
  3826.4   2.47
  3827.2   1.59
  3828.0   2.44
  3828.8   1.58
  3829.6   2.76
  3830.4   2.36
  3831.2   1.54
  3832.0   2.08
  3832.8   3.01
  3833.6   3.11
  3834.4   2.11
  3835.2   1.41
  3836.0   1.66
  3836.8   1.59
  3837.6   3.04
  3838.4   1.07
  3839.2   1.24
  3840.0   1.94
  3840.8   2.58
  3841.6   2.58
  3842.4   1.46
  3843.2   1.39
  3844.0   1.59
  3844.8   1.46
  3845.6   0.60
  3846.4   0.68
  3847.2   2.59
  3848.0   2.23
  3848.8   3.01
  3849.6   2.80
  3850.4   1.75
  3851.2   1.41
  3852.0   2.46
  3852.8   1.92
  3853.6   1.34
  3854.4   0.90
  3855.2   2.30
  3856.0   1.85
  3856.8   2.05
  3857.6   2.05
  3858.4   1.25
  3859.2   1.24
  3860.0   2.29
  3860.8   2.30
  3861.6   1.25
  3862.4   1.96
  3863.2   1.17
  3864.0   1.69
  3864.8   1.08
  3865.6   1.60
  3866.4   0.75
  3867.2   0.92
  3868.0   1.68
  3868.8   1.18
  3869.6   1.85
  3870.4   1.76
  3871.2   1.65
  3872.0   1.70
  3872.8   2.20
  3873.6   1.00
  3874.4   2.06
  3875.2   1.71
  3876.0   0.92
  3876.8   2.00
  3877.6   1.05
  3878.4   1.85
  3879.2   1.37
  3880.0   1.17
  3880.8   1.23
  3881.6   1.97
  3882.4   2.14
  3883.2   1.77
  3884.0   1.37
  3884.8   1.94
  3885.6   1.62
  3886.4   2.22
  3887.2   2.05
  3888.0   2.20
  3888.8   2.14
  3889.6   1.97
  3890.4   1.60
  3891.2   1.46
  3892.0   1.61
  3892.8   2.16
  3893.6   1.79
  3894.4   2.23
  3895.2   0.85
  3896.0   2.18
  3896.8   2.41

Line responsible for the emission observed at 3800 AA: C III] 1909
